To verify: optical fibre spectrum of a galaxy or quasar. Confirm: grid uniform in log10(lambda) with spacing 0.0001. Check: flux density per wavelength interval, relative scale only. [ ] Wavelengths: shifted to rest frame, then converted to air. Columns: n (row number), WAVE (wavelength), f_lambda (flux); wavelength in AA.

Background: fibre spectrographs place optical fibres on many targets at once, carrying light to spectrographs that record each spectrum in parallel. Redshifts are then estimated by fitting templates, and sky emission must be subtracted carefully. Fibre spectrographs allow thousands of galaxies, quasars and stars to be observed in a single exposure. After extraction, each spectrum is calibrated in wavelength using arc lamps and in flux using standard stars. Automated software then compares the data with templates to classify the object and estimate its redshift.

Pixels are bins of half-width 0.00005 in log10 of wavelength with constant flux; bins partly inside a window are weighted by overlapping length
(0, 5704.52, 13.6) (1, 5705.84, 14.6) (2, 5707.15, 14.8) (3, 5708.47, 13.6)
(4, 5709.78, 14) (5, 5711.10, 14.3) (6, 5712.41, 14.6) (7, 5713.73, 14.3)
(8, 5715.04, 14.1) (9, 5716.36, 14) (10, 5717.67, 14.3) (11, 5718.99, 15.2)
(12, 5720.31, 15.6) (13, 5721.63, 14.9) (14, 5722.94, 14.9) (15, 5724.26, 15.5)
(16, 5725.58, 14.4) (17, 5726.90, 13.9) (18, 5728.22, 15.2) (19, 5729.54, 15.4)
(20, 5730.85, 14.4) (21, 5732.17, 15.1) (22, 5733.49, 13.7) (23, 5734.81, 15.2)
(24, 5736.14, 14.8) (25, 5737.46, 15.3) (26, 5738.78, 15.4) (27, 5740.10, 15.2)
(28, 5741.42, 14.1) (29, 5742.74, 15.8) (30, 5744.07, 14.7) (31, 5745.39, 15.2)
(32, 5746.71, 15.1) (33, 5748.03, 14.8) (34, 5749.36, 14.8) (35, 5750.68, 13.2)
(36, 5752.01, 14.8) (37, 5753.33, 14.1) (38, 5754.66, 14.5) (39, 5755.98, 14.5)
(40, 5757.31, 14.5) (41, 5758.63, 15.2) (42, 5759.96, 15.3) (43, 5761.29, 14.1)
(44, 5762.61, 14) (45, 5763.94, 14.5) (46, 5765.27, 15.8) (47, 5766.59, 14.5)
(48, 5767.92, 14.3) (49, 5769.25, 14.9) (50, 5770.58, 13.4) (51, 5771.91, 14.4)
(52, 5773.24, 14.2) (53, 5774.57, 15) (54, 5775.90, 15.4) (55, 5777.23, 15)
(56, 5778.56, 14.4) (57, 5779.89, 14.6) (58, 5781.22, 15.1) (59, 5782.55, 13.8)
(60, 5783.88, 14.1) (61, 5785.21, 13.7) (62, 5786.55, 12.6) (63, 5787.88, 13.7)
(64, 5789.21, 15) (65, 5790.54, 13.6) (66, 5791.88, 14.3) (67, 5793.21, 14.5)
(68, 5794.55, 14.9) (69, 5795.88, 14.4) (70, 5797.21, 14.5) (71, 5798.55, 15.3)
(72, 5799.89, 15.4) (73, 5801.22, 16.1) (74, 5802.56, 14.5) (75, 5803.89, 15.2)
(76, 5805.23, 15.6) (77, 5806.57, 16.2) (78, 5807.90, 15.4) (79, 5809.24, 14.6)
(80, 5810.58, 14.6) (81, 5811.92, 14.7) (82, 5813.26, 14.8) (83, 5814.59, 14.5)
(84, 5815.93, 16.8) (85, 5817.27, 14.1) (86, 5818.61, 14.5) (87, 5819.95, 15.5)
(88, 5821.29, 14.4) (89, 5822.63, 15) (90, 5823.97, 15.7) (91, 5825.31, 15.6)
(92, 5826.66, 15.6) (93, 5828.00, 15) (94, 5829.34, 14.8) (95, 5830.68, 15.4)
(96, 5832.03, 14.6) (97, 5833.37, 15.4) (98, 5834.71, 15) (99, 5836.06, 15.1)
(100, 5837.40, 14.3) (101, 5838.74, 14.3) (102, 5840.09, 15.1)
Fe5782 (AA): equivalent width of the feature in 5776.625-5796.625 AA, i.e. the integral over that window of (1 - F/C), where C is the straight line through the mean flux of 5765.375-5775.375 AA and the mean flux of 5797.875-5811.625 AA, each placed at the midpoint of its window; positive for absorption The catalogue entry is 0.8 AA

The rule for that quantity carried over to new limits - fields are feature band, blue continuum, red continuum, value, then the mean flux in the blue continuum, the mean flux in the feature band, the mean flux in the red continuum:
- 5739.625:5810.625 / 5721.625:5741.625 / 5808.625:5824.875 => 1.2 AA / 14.9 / 14.7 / 14.9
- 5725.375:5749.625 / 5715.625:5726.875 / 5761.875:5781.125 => -0.2 AA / 14.8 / 14.9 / 14.6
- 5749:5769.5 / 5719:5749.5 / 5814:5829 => 0.6 AA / 14.9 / 14.6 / 15.1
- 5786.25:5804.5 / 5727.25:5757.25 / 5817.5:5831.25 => 0.5 AA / 14.8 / 14.6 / 15.1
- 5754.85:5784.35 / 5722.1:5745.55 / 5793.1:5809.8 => 0.9 AA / 14.9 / 14.6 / 15.1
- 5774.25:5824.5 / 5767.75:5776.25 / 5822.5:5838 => 0.1 AA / 14.5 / 14.8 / 15.1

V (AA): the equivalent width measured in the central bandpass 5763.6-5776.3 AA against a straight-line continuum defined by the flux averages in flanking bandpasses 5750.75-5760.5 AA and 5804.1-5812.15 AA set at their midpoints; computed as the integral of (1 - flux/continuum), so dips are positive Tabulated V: 0.1 AA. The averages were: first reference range 14.6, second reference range 15.2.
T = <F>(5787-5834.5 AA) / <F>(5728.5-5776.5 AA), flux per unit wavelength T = 1.02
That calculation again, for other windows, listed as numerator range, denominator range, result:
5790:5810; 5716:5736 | 1.01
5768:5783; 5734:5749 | 0.97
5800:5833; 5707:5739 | 1.03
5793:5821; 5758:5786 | 1.03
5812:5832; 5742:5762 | 1.03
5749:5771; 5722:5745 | 0.97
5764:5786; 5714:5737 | 0.99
